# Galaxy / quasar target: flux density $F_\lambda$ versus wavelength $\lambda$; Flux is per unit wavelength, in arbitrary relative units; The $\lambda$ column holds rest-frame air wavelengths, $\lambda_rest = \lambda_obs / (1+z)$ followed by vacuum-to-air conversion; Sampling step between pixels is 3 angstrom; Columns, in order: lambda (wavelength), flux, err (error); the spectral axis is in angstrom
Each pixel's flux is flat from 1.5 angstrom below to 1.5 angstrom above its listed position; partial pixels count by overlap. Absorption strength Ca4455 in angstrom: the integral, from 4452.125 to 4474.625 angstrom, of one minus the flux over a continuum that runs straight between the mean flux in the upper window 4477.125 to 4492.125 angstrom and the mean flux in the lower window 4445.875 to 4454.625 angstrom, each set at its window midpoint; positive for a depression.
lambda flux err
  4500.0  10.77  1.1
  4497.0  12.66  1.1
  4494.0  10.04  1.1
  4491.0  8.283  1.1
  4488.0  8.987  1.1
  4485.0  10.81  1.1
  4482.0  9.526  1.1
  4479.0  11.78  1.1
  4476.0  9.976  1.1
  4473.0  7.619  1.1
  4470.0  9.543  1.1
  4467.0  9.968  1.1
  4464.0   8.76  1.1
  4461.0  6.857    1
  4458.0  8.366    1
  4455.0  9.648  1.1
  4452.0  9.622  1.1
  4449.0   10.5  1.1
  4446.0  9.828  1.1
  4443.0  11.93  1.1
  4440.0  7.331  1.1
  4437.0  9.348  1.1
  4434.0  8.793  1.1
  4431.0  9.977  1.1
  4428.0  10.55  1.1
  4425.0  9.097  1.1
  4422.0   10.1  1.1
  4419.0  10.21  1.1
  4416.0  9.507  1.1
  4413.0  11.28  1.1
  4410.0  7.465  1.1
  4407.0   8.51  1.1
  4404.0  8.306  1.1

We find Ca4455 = 2.7 angstrom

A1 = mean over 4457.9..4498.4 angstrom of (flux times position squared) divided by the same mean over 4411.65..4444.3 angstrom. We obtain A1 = 1.00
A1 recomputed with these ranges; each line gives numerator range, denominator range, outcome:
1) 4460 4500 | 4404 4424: 1.06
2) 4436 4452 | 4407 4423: 1.03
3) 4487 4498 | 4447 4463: 1.12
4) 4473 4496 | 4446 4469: 1.09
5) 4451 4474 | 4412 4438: 0.91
